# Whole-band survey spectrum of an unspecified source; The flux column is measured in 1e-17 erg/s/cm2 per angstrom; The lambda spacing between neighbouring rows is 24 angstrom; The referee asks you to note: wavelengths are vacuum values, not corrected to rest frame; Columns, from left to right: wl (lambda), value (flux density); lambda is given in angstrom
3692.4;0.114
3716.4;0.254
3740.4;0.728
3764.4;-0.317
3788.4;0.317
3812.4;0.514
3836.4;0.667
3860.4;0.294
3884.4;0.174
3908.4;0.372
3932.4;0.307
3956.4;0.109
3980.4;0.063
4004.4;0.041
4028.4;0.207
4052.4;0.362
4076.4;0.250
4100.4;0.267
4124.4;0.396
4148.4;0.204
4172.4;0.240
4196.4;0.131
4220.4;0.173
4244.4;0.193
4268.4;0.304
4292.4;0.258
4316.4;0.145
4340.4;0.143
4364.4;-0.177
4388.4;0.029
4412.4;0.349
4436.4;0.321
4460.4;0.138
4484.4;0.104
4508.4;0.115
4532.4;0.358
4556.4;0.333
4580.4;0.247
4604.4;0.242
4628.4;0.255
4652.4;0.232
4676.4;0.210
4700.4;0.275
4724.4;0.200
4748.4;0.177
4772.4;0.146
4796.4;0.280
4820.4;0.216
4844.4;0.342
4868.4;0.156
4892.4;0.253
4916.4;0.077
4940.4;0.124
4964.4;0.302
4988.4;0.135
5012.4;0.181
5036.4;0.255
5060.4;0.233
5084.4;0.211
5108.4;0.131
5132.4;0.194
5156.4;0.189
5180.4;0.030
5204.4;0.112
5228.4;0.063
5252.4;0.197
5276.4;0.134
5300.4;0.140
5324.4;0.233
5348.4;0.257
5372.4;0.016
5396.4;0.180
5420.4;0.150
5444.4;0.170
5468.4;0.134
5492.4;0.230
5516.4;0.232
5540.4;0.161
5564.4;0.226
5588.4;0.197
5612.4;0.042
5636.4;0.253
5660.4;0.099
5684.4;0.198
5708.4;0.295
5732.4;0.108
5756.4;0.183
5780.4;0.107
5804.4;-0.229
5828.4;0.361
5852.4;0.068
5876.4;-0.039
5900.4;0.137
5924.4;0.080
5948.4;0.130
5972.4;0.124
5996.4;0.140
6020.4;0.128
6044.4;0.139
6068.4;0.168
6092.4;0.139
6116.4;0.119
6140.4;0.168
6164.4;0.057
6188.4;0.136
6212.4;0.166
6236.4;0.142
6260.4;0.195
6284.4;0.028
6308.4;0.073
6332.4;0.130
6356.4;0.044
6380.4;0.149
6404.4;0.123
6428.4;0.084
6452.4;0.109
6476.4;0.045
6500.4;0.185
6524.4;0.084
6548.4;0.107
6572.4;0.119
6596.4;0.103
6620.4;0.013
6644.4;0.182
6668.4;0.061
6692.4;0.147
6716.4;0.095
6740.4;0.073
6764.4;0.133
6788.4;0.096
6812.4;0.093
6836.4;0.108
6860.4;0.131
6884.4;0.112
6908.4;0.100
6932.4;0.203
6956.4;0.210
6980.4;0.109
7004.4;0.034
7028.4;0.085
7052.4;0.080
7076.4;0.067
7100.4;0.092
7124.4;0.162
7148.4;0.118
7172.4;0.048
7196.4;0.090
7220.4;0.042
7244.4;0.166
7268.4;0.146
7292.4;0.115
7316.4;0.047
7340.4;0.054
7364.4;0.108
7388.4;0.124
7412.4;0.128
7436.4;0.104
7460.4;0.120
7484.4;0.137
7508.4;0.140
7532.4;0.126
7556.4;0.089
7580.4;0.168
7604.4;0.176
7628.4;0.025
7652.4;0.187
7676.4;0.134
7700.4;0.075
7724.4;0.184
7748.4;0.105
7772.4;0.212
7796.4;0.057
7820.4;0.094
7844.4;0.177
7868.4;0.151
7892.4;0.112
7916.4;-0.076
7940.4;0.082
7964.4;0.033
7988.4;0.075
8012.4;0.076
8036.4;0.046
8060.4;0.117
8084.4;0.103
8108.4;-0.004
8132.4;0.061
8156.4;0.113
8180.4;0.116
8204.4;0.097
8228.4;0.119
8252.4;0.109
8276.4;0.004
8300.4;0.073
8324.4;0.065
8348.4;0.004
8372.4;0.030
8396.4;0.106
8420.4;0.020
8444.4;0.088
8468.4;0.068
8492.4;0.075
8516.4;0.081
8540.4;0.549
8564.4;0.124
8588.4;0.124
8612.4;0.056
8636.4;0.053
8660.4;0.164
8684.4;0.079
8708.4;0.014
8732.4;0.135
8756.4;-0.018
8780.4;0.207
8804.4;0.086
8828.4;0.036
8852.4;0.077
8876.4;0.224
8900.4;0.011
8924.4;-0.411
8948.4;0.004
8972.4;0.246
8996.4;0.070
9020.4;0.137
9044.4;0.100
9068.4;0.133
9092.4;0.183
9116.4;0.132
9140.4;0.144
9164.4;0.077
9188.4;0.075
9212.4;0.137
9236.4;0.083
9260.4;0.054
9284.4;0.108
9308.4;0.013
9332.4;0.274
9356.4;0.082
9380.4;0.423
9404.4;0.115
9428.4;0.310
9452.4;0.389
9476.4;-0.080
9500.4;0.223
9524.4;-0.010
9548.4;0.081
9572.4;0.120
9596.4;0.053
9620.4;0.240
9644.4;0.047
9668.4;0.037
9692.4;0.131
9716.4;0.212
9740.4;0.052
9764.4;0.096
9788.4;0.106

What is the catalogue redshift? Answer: 1.292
